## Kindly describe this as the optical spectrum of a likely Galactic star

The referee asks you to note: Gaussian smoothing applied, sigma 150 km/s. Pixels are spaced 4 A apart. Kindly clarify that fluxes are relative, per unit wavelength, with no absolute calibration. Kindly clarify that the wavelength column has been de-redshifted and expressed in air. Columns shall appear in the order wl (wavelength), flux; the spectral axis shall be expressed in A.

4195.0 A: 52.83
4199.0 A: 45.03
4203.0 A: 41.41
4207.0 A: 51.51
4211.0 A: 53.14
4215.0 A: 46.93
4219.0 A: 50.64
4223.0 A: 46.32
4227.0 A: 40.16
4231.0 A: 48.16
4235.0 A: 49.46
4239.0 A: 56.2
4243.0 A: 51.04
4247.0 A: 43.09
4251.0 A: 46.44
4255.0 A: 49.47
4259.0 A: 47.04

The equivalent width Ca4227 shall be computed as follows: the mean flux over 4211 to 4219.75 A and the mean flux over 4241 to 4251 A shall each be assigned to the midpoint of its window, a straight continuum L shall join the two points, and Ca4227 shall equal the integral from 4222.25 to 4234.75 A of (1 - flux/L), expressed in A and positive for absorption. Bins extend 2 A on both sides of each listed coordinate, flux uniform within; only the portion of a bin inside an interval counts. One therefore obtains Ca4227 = 0.8 A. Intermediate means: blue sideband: 49.5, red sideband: 46.9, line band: 45.4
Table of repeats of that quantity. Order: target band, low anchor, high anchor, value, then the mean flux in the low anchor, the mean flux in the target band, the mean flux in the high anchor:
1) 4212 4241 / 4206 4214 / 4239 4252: 0.98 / 51.8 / 48.4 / 48.3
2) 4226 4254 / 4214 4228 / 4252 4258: -0.31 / 46.4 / 48.1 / 48.6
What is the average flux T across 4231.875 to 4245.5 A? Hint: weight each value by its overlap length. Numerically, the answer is 51.6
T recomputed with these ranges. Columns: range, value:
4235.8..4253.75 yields 49.2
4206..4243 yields 49.2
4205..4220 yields 50.5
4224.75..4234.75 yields 45.1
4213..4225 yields 48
